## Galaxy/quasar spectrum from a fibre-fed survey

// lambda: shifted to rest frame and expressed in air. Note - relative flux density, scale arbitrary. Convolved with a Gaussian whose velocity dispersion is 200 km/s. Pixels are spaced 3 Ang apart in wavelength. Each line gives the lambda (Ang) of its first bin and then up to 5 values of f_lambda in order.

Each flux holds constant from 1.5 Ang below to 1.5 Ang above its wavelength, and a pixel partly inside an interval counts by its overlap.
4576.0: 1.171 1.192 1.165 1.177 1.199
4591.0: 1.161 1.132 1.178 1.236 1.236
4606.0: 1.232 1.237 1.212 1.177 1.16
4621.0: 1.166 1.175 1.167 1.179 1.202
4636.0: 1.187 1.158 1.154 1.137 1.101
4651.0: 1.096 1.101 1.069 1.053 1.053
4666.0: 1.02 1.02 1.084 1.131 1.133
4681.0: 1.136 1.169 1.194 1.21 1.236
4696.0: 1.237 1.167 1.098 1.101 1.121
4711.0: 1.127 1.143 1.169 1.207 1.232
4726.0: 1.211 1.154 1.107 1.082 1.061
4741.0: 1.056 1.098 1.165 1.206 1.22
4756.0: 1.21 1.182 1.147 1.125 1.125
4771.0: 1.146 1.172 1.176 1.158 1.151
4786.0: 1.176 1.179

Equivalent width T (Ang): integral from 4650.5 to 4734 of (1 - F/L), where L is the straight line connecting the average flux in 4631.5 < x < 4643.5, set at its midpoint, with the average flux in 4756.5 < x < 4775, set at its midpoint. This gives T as 2.2 Ang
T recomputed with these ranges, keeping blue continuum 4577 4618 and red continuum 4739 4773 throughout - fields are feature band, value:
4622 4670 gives 2.53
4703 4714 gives 0.43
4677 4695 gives -0.19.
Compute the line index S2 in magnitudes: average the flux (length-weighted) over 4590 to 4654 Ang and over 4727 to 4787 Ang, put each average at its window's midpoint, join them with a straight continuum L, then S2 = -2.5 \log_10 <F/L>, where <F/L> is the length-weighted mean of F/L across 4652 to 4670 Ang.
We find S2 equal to 0.11 mag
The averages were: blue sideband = 1.17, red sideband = 1.15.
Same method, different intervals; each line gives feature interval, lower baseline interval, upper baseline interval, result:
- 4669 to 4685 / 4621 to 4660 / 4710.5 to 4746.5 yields 0.02 mag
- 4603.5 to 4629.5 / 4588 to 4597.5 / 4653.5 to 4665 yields -0.06 mag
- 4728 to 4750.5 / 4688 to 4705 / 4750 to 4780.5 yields 0.06 mag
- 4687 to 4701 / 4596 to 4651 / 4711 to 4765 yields -0.04 mag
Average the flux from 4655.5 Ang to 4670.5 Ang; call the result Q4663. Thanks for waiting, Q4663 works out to 1.04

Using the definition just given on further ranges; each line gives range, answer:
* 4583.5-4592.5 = 1.18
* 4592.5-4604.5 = 1.2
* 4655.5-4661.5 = 1.06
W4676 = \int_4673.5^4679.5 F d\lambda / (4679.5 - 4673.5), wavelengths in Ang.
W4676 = 1.13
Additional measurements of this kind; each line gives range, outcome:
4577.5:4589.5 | 1.18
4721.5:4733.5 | 1.18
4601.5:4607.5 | 1.23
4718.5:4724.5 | 1.22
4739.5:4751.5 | 1.13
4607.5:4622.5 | 1.19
